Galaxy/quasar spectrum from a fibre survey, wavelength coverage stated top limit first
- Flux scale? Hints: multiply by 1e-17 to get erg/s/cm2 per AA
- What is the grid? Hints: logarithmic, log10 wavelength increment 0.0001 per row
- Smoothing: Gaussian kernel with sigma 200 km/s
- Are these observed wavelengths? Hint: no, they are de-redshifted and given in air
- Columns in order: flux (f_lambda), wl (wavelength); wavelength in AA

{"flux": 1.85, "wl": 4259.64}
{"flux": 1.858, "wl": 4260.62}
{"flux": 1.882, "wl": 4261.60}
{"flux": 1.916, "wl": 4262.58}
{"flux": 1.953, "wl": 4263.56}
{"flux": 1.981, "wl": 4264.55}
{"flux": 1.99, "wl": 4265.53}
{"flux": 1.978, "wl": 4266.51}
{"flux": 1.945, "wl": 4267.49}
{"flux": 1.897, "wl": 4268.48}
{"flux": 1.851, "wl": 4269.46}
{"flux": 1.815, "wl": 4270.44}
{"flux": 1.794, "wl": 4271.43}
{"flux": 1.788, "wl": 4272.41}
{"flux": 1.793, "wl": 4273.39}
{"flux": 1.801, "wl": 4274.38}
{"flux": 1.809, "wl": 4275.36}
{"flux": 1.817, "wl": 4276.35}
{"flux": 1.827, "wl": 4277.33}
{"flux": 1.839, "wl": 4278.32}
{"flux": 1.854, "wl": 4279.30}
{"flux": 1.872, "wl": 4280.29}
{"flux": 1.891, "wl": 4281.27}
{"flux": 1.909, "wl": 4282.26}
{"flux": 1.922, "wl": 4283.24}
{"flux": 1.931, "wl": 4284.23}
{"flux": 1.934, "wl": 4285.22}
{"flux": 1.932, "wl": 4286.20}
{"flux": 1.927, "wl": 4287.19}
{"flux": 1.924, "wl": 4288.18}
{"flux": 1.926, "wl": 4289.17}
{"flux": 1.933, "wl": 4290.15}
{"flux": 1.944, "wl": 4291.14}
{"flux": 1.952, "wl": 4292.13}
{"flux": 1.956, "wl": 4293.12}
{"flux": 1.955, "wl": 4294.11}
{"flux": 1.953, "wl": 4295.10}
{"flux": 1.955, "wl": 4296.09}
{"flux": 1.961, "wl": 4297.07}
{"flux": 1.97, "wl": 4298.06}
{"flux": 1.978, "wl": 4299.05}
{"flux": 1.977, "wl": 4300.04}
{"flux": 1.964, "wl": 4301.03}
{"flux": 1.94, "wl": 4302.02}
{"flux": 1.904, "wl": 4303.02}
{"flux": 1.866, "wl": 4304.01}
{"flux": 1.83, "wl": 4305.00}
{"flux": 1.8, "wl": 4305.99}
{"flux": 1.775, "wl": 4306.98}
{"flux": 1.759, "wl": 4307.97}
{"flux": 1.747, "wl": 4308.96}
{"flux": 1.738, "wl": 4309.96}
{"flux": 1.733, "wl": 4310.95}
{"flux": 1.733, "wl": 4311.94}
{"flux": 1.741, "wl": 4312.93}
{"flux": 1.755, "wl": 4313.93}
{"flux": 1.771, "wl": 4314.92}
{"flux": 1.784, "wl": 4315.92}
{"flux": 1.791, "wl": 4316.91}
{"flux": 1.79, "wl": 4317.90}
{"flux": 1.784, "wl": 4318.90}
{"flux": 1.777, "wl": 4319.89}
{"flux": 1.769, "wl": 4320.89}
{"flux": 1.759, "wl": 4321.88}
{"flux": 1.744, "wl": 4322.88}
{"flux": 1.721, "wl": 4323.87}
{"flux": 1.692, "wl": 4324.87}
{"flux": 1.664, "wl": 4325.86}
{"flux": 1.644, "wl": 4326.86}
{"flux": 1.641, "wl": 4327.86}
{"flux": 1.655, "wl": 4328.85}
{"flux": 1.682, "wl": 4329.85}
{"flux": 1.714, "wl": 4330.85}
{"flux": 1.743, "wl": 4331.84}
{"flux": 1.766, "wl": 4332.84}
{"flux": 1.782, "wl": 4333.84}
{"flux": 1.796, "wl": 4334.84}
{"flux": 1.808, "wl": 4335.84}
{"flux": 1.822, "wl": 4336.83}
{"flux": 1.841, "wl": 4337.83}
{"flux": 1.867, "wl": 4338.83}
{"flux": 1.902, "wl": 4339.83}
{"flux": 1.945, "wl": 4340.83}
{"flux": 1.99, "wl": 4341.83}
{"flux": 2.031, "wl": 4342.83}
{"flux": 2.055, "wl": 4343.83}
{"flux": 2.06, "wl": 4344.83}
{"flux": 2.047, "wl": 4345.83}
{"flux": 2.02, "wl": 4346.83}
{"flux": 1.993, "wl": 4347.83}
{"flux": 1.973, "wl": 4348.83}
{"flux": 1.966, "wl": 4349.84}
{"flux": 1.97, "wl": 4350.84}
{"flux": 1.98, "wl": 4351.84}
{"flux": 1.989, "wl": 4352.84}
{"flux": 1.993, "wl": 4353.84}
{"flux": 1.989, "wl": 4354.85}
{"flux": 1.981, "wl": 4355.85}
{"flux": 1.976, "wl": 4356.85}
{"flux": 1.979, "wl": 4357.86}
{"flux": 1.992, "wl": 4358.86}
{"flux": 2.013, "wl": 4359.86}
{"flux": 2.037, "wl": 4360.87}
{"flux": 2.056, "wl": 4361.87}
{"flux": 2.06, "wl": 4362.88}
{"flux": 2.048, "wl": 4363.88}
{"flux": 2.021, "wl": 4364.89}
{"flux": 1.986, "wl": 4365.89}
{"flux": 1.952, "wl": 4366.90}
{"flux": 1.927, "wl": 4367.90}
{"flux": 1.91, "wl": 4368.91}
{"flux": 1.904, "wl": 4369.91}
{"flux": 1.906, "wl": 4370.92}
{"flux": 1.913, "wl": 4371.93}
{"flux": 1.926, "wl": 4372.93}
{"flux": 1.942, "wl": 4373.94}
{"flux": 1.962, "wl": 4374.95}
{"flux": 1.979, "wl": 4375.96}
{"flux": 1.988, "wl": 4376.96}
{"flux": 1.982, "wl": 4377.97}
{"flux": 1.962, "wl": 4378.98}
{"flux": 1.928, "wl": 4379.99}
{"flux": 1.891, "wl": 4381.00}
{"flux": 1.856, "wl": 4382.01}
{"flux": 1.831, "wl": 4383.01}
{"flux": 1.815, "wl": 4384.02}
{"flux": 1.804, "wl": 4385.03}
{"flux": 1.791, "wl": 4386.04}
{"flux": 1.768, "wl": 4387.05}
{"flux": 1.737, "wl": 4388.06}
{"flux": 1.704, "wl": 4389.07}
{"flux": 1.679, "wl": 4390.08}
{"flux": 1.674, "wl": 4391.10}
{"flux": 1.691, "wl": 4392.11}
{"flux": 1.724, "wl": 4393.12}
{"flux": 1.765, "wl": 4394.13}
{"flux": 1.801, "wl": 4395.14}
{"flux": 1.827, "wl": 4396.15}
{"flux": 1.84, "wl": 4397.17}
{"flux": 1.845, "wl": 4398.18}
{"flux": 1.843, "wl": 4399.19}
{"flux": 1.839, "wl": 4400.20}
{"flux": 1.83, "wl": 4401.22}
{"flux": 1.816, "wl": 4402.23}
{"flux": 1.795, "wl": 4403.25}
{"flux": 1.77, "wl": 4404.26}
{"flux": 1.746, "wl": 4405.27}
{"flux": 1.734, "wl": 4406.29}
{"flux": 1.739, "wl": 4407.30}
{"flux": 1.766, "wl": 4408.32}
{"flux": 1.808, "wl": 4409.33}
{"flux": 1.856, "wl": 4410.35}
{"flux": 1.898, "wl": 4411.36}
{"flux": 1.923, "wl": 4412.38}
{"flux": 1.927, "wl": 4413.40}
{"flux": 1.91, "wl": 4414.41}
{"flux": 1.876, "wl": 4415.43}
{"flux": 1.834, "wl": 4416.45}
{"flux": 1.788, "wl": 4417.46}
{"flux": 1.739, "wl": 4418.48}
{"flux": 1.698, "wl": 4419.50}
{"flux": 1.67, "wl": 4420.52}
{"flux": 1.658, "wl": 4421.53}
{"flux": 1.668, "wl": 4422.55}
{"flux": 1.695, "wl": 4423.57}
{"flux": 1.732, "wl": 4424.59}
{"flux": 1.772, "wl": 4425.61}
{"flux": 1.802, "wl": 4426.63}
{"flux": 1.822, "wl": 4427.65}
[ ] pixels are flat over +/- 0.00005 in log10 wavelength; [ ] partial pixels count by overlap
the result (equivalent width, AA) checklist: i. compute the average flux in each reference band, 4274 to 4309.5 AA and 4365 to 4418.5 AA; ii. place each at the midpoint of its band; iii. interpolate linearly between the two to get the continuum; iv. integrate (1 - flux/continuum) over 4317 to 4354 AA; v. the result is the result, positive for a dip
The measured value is 0.5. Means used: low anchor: 1.9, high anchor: 1.84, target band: 1.85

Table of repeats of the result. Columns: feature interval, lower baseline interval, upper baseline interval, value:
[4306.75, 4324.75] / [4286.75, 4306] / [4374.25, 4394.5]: 1.4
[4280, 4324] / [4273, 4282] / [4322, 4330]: -2.5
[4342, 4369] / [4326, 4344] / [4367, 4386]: -2.1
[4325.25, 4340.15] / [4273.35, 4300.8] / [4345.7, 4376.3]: 1.5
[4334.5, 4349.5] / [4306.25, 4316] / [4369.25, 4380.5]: -0.8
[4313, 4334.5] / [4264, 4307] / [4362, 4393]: 1.8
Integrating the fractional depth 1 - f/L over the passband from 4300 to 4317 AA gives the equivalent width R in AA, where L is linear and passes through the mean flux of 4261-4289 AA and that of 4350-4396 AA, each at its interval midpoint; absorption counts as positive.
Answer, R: 0.8 AA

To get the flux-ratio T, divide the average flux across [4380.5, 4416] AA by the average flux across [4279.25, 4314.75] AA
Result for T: 0.96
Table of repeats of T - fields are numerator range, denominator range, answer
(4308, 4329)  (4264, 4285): 0.93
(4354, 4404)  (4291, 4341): 1.04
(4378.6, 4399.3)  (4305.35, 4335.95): 1.03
